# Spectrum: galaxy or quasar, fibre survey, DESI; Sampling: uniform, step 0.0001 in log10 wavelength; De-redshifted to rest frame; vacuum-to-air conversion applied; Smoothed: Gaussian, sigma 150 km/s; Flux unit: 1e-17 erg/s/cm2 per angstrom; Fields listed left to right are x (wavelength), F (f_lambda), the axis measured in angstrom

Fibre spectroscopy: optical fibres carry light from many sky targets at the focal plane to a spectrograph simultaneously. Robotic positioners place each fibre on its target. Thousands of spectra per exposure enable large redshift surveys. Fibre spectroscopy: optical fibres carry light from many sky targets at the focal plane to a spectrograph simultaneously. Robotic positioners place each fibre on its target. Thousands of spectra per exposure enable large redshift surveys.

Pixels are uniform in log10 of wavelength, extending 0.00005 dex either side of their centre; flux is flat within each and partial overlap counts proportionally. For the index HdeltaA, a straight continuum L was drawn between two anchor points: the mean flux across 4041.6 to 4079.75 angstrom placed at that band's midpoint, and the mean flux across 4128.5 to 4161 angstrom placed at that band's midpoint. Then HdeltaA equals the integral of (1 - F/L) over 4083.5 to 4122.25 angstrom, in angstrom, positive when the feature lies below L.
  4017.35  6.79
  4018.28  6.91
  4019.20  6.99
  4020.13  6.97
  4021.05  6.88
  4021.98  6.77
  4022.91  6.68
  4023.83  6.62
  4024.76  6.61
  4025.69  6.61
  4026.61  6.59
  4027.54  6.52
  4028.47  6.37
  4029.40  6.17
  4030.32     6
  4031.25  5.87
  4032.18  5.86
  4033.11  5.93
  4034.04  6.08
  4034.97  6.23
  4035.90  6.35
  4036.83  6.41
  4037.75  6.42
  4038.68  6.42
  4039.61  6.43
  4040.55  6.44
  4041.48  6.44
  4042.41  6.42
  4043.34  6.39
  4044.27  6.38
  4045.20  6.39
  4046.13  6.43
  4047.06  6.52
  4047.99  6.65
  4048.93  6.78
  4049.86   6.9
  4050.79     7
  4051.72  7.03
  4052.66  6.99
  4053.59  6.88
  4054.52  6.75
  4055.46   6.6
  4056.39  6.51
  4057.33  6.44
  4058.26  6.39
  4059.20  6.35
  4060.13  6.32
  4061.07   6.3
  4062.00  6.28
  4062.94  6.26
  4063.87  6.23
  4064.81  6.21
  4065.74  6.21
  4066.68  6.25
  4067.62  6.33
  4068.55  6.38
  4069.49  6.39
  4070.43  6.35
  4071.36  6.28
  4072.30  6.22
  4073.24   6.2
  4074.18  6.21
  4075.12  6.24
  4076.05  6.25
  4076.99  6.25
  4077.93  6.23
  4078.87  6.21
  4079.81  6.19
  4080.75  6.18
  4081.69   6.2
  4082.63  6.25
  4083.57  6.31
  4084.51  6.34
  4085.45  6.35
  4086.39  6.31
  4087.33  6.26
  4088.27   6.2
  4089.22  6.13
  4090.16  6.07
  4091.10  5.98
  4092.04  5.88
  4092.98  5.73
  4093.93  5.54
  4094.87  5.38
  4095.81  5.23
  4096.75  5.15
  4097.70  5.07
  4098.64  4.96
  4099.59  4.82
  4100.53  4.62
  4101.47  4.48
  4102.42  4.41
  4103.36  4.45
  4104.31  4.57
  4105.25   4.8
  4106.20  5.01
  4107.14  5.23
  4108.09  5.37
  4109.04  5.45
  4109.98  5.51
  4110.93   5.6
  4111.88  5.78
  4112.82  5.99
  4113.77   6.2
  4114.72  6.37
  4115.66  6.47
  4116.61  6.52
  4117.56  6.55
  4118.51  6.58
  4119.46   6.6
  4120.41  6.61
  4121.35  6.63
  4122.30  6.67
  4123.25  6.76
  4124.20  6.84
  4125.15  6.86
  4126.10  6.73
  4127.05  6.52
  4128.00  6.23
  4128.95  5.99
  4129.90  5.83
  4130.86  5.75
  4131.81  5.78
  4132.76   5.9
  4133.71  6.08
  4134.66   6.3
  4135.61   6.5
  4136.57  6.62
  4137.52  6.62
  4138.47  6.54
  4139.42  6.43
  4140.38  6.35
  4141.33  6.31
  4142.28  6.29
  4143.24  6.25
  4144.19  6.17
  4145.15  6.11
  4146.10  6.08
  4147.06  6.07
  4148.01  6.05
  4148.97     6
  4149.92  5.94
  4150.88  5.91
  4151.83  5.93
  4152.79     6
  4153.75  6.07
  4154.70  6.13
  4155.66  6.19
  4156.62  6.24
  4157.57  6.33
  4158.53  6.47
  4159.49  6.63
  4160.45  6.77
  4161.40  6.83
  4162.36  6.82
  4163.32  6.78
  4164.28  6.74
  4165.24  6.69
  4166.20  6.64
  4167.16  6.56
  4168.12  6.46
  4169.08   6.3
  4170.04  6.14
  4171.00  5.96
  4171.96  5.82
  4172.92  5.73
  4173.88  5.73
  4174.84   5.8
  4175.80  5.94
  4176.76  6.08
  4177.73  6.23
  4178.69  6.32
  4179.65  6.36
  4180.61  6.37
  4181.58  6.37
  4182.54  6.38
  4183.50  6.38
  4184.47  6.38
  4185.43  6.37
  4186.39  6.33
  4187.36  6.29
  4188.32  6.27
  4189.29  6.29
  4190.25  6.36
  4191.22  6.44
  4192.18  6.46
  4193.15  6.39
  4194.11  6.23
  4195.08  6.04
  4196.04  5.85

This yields 3.8 angstrom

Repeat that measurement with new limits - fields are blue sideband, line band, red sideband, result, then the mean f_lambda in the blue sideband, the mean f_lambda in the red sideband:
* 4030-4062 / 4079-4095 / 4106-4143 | 0.6 angstrom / 6.45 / 6.22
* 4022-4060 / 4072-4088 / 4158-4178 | 0.5 angstrom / 6.47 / 6.34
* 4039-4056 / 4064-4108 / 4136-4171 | 5.0 angstrom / 6.63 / 6.34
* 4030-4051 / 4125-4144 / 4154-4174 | 0.3 angstrom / 6.37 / 6.39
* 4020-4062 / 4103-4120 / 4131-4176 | 1.6 angstrom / 6.49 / 6.25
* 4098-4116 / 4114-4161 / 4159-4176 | -4.2 angstrom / 5.26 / 6.36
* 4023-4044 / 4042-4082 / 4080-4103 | -2.8 angstrom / 6.33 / 5.66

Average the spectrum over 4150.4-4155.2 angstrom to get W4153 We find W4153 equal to 6.01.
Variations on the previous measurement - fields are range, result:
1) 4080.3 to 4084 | 6.23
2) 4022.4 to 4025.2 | 6.64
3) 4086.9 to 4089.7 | 6.18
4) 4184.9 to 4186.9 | 6.35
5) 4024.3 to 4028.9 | 6.54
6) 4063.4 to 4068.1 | 6.26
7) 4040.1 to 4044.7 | 6.42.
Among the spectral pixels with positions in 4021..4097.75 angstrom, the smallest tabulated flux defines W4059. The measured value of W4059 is 5.07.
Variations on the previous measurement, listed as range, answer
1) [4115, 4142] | 5.75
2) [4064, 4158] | 4.41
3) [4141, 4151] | 5.91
